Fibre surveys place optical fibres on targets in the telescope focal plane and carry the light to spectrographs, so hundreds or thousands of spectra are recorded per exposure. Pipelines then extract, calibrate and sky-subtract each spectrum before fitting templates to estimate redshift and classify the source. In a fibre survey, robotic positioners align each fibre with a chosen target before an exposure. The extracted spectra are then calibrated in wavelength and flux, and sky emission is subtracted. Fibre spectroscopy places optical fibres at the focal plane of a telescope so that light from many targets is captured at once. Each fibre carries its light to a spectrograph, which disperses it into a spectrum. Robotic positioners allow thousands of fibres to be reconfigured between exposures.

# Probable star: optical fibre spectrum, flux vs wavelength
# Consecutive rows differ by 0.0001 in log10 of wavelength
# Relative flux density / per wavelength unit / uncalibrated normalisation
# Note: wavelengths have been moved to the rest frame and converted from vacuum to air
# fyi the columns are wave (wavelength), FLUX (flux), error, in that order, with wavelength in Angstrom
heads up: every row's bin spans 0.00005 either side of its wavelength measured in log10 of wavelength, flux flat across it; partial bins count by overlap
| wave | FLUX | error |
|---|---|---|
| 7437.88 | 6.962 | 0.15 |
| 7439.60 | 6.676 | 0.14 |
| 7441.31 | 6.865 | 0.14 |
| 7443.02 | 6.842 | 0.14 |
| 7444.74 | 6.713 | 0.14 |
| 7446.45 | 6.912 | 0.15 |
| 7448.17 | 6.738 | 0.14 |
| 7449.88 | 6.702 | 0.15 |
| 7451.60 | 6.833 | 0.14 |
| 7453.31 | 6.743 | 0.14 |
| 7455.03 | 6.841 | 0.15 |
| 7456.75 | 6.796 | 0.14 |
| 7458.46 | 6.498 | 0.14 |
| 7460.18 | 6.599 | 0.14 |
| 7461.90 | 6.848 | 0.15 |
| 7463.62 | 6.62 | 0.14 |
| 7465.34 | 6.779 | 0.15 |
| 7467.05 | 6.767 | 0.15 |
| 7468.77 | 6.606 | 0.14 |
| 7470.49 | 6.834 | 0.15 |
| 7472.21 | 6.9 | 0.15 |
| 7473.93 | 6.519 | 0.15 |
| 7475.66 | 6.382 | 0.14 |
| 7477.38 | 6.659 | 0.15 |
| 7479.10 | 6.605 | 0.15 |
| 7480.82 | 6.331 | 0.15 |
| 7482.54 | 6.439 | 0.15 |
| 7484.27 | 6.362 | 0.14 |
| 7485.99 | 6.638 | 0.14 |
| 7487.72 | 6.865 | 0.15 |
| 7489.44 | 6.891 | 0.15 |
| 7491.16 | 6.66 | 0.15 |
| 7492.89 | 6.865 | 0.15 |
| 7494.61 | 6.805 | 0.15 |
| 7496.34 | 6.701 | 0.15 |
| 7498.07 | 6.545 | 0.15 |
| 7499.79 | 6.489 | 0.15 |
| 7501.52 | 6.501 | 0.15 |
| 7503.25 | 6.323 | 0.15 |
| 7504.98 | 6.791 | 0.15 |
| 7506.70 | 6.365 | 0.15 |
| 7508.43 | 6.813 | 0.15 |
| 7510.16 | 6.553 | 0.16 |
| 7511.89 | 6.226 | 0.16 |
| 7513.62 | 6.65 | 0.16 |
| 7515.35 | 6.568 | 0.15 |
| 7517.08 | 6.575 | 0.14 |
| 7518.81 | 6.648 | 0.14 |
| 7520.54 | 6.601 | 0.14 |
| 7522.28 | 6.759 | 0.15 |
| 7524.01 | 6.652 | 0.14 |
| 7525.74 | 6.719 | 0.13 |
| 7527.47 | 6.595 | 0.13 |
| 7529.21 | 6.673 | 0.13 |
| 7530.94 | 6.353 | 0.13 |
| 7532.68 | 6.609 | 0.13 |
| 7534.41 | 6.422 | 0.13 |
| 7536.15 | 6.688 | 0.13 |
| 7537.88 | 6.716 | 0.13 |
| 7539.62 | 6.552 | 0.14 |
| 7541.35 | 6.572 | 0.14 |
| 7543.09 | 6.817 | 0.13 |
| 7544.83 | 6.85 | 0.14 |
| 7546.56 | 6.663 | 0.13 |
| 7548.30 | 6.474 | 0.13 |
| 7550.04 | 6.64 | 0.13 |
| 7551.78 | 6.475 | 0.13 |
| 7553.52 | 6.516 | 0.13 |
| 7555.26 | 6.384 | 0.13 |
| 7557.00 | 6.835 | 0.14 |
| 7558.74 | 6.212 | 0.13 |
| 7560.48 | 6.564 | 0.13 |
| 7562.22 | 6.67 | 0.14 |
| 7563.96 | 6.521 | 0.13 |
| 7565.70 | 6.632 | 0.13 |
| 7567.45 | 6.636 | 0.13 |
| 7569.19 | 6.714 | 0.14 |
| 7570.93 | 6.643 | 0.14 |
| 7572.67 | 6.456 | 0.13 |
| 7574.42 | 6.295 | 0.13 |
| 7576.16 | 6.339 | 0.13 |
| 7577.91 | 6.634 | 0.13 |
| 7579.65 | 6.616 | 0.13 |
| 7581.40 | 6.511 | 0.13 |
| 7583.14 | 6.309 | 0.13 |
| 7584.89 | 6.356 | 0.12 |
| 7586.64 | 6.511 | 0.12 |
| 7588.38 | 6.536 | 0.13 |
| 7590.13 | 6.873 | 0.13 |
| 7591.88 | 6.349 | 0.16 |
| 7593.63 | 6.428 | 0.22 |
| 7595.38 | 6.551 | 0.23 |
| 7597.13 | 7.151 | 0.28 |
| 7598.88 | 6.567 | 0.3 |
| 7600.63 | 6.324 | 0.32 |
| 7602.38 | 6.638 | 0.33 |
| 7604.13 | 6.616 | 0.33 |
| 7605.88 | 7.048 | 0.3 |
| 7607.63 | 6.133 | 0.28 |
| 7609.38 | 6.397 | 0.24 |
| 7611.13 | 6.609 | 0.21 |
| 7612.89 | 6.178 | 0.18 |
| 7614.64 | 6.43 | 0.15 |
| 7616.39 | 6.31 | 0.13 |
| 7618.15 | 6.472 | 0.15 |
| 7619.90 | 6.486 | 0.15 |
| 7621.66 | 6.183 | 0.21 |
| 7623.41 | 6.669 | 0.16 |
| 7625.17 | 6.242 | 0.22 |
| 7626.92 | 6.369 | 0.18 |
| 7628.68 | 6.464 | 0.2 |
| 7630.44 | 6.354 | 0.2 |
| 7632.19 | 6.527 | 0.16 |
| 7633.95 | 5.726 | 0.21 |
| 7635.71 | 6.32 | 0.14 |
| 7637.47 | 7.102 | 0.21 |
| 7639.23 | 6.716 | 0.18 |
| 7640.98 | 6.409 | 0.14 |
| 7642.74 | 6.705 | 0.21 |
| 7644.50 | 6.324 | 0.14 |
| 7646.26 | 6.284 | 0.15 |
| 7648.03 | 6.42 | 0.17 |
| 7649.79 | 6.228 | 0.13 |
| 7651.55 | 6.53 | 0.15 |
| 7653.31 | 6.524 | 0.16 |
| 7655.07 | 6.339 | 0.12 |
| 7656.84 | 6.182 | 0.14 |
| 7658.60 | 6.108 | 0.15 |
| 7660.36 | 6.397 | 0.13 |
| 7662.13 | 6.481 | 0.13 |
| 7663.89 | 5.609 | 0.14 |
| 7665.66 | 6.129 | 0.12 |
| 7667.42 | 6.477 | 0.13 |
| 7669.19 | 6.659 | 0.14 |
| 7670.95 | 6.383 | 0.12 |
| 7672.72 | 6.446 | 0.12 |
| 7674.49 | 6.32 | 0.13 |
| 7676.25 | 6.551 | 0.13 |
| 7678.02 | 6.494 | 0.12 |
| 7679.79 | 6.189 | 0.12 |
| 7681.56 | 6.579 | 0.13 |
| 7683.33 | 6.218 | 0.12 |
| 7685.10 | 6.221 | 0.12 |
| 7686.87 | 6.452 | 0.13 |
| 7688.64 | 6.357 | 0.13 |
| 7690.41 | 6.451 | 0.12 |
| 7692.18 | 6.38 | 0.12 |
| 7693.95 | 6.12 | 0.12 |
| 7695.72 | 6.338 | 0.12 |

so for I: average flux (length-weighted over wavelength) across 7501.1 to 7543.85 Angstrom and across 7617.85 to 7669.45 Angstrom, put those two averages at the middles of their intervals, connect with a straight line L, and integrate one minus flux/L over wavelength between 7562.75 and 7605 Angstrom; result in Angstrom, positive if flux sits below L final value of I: -0.5 Angstrom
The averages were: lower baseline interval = 6.59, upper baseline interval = 6.38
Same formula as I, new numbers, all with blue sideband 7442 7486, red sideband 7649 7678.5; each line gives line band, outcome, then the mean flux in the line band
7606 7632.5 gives 0.1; 6.41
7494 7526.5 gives 0.0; 6.59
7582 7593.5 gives 0.0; 6.49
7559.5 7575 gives -0.2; 6.57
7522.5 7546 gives -0.3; 6.64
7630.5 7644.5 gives -0.2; 6.49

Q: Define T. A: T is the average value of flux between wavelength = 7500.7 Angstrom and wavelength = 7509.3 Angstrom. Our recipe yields 6.56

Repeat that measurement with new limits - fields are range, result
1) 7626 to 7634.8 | 6.29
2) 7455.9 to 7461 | 6.64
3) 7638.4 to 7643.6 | 6.62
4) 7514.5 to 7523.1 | 6.63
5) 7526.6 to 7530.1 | 6.63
